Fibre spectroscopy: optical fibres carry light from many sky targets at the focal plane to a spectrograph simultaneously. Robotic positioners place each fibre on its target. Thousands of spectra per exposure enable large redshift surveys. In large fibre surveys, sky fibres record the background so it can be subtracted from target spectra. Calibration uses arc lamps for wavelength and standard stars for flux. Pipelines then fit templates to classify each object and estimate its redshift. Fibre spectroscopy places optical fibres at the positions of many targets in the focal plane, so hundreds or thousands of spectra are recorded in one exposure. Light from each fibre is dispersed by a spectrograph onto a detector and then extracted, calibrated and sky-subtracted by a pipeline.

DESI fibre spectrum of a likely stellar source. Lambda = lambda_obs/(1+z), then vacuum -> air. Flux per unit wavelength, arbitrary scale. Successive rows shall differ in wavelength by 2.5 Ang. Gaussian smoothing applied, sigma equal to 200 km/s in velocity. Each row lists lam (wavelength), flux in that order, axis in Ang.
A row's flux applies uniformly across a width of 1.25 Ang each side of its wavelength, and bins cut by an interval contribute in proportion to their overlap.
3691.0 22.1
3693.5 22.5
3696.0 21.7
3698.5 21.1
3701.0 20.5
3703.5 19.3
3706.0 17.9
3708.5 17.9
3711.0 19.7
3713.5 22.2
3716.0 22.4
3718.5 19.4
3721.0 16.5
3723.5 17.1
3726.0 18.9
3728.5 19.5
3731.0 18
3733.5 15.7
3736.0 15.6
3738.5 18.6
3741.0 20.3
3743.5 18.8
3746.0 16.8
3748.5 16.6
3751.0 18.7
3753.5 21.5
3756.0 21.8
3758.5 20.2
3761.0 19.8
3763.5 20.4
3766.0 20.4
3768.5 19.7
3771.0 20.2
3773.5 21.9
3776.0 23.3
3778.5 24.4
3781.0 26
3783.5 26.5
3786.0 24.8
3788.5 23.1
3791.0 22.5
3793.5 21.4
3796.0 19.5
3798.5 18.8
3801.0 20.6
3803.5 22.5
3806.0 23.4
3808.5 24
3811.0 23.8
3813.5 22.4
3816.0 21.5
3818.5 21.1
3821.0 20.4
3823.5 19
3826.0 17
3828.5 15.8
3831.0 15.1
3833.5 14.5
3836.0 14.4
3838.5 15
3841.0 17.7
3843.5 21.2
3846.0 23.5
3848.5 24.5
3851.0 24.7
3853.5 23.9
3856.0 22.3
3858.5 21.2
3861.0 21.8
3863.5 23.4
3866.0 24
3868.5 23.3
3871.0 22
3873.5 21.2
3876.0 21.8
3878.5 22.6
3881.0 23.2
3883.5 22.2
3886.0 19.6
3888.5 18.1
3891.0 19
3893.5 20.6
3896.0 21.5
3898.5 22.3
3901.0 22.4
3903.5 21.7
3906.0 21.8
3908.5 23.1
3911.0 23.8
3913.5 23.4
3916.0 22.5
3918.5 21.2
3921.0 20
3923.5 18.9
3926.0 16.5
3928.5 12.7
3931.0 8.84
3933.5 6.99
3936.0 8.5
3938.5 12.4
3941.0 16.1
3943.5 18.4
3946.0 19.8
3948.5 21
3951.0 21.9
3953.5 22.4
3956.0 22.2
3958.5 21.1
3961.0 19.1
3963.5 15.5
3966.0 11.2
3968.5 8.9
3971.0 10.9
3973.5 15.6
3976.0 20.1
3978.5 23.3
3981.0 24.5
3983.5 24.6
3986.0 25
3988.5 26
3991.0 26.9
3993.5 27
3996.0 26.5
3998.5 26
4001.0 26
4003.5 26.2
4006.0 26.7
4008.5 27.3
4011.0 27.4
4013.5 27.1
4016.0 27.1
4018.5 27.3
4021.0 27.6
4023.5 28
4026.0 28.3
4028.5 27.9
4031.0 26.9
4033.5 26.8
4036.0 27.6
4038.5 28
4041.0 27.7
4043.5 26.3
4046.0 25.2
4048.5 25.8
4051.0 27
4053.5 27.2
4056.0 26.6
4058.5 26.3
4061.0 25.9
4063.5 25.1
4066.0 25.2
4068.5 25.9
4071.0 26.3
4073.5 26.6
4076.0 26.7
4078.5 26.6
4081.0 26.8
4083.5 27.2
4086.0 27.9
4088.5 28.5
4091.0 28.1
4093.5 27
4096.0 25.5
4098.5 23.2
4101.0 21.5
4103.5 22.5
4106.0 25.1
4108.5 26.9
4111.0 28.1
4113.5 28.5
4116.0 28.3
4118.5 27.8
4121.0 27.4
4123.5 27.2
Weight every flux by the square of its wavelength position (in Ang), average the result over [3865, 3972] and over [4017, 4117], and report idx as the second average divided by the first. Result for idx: 1.5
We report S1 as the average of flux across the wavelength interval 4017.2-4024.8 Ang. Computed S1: 27.6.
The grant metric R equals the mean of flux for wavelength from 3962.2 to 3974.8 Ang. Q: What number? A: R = 12.5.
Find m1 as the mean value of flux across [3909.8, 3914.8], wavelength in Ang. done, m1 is 23.6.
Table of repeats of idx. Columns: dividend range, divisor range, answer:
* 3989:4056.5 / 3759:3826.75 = 1.39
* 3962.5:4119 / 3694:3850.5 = 1.44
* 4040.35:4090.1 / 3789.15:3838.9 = 1.53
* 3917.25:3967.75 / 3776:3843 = 0.87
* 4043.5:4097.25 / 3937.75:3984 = 1.53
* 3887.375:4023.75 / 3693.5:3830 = 1.13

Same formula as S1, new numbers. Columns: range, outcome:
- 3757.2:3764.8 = 20.1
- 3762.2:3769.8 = 20.2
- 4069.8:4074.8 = 26.5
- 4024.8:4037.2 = 27.5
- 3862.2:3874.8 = 22.8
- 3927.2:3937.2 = 9.3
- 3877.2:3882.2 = 22.9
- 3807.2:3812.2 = 23.9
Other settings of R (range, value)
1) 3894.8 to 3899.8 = 21.9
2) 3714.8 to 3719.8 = 20.8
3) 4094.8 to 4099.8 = 24.3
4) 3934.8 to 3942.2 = 12.3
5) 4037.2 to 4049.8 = 26.6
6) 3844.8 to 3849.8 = 24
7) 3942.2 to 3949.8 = 19.7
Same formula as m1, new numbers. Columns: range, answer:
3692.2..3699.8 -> 21.8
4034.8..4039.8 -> 27.8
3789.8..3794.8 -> 21.9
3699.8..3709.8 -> 18.9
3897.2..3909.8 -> 22.3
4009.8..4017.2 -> 27.2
